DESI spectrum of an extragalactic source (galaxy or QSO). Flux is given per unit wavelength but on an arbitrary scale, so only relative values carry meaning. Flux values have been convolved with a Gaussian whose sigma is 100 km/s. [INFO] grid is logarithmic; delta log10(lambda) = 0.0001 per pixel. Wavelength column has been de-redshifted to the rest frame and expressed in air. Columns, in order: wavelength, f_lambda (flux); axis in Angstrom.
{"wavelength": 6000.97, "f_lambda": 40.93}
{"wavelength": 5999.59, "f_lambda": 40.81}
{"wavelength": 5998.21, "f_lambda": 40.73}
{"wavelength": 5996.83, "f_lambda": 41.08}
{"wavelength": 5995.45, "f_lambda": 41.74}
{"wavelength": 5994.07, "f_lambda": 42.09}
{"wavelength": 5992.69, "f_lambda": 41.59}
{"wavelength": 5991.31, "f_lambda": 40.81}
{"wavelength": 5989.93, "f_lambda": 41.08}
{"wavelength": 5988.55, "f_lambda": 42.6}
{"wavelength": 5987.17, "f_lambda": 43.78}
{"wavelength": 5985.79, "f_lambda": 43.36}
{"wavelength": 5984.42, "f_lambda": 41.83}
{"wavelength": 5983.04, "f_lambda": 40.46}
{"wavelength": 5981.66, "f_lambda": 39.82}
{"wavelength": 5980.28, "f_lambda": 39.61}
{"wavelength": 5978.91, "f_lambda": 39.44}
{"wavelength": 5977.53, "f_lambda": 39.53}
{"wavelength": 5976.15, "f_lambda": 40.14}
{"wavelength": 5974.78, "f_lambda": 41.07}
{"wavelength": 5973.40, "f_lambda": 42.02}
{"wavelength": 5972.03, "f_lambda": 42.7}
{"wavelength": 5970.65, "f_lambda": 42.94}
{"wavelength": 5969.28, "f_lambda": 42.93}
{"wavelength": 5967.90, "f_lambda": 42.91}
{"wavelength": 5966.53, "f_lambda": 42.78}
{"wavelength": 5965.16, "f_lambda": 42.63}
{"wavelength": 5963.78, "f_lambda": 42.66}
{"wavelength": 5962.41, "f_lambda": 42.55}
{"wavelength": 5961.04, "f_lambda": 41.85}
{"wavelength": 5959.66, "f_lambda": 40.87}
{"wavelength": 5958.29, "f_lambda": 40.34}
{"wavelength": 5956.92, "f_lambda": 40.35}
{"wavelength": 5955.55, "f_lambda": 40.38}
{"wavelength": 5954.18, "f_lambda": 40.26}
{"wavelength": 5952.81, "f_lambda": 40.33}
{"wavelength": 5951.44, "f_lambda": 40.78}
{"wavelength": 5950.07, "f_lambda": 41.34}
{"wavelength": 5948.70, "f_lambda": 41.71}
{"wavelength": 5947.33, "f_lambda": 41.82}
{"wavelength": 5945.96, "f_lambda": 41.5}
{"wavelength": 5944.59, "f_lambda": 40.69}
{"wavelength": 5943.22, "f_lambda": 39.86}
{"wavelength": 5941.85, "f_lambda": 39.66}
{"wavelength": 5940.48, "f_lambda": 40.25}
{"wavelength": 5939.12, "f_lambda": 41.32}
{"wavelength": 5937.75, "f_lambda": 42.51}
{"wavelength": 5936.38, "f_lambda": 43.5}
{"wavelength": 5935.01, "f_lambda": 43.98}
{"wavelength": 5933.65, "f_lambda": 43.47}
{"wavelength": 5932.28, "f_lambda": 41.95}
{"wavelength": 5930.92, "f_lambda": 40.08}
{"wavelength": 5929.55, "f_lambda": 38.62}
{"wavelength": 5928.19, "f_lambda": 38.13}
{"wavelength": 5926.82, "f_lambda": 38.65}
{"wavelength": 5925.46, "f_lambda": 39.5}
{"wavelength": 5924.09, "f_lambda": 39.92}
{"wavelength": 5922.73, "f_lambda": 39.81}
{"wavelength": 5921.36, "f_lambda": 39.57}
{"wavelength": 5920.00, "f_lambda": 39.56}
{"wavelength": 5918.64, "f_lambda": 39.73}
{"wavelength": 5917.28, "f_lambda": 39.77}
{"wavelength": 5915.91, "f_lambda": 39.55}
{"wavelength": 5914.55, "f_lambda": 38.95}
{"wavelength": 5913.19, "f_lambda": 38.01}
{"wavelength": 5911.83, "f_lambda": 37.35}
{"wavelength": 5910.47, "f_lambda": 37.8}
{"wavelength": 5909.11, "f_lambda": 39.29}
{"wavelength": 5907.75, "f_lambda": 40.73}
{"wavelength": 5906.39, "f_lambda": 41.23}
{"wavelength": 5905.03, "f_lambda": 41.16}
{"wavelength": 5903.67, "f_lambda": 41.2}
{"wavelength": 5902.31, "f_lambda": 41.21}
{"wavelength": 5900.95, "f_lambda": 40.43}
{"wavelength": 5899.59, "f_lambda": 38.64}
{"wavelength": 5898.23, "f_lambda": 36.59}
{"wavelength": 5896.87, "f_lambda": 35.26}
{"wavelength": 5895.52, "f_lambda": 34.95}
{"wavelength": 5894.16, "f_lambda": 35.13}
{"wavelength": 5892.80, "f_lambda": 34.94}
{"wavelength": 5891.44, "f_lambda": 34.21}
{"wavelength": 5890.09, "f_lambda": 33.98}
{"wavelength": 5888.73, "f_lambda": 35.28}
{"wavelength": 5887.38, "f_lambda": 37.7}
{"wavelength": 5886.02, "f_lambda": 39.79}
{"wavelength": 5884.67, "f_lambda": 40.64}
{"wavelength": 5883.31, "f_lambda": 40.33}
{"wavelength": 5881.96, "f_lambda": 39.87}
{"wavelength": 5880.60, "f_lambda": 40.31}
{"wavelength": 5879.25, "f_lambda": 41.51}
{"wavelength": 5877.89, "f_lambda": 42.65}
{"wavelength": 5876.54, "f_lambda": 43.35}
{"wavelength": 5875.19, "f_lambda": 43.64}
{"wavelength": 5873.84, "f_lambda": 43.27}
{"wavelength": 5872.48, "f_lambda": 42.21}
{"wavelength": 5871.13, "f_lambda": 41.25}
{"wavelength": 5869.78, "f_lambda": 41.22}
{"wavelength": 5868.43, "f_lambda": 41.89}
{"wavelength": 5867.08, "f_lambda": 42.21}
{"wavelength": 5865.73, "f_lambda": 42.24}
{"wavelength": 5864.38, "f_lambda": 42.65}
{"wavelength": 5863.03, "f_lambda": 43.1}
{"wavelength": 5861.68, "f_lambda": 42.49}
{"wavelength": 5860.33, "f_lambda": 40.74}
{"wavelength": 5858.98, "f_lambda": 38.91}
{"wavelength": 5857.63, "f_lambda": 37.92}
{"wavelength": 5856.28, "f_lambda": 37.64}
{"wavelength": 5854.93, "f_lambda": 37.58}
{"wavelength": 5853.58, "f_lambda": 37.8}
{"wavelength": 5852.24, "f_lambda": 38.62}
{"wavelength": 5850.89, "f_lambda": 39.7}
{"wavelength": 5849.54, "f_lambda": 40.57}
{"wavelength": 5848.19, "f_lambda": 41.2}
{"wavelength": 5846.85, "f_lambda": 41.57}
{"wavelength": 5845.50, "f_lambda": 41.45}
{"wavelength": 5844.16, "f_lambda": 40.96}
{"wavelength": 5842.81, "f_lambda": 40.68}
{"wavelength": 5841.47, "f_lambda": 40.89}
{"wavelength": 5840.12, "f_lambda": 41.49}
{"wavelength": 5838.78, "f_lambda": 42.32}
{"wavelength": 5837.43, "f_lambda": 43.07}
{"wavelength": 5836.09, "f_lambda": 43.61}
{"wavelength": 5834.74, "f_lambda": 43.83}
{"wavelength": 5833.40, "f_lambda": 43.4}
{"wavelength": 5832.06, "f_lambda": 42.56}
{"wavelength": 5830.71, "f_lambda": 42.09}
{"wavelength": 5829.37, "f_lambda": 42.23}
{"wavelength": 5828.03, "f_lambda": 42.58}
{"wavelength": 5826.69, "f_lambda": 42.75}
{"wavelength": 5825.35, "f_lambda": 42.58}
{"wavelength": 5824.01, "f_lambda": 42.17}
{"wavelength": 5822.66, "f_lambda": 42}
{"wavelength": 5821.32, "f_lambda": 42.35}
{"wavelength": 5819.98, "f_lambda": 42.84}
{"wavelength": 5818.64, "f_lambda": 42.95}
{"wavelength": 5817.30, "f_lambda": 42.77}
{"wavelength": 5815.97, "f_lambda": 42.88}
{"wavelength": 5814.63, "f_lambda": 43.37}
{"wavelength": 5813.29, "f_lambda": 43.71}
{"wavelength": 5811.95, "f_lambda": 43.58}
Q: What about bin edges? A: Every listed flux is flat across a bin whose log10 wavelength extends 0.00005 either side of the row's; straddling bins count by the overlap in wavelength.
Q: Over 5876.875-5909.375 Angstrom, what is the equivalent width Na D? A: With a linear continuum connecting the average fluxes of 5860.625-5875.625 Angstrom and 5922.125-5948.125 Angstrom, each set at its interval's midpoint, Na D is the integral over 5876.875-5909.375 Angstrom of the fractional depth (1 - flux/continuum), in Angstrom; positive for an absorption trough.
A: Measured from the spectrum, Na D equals 2.4 Angstrom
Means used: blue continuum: 42.3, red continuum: 40.8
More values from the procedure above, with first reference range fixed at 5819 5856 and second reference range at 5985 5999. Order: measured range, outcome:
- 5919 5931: 0.71 Angstrom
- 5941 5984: 0.69 Angstrom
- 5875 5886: 0.08 Angstrom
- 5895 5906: 0.76 Angstrom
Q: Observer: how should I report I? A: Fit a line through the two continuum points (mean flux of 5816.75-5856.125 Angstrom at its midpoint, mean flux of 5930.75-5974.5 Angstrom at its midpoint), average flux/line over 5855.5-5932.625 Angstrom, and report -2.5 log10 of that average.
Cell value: 0.05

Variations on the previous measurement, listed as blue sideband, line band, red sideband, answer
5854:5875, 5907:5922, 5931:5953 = 0.06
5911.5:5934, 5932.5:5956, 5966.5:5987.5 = -0.03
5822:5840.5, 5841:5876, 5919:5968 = 0.04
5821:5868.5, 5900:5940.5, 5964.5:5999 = 0.03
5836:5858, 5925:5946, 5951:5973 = 0.01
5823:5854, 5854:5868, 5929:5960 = 0.03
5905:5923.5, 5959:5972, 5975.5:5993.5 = -0.05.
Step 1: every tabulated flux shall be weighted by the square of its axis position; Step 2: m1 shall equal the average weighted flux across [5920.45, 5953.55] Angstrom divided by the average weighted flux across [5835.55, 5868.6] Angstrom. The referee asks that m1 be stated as 1.03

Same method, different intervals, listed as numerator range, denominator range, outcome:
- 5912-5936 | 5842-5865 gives 1.02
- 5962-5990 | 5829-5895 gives 1.07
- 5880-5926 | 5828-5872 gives 0.95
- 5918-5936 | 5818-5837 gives 0.98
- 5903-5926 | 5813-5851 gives 0.96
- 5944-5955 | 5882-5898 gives 1.14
